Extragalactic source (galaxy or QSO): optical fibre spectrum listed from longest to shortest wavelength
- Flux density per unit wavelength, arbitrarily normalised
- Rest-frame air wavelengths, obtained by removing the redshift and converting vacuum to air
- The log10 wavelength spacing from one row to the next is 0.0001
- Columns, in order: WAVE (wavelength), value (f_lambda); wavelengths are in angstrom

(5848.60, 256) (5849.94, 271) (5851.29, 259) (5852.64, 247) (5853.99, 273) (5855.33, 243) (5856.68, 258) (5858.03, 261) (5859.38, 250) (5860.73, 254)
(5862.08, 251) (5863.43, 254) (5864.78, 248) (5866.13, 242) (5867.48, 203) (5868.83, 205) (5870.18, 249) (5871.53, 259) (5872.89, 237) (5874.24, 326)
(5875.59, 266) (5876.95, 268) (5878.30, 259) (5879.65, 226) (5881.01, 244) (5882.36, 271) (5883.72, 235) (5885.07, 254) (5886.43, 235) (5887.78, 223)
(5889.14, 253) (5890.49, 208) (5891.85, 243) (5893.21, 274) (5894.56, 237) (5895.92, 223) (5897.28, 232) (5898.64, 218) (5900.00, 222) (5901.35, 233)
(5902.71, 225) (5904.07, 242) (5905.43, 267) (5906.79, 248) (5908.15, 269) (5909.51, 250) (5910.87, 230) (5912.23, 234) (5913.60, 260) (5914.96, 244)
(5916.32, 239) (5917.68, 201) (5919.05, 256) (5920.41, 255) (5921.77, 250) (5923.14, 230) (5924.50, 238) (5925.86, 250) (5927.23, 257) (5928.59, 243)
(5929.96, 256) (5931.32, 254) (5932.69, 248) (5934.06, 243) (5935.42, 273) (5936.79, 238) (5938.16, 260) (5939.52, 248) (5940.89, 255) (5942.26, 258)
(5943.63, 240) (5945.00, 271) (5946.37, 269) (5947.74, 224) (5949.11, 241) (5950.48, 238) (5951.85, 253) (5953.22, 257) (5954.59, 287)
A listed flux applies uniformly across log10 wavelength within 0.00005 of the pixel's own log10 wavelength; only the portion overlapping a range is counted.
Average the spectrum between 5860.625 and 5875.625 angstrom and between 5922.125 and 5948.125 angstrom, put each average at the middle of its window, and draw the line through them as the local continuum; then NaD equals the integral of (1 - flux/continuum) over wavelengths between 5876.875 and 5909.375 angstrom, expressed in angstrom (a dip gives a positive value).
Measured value 1.0 angstrom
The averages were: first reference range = 249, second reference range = 251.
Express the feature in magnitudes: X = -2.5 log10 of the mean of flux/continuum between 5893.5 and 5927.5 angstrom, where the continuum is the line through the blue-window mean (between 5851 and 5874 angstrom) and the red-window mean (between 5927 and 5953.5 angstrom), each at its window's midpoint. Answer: 0.04 mag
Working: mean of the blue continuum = 248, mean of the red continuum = 251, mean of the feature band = 241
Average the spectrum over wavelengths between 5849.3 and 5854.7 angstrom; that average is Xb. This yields 262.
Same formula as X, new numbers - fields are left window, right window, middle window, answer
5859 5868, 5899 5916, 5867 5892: -0.01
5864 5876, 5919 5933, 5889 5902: 0.07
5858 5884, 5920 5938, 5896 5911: 0.05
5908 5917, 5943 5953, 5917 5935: 0.01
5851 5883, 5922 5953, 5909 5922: 0.04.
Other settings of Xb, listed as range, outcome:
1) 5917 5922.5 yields 240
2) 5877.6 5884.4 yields 247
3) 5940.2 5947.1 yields 258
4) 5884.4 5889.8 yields 241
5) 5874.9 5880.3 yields 255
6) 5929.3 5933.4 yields 252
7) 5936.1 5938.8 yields 248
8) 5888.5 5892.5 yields 235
